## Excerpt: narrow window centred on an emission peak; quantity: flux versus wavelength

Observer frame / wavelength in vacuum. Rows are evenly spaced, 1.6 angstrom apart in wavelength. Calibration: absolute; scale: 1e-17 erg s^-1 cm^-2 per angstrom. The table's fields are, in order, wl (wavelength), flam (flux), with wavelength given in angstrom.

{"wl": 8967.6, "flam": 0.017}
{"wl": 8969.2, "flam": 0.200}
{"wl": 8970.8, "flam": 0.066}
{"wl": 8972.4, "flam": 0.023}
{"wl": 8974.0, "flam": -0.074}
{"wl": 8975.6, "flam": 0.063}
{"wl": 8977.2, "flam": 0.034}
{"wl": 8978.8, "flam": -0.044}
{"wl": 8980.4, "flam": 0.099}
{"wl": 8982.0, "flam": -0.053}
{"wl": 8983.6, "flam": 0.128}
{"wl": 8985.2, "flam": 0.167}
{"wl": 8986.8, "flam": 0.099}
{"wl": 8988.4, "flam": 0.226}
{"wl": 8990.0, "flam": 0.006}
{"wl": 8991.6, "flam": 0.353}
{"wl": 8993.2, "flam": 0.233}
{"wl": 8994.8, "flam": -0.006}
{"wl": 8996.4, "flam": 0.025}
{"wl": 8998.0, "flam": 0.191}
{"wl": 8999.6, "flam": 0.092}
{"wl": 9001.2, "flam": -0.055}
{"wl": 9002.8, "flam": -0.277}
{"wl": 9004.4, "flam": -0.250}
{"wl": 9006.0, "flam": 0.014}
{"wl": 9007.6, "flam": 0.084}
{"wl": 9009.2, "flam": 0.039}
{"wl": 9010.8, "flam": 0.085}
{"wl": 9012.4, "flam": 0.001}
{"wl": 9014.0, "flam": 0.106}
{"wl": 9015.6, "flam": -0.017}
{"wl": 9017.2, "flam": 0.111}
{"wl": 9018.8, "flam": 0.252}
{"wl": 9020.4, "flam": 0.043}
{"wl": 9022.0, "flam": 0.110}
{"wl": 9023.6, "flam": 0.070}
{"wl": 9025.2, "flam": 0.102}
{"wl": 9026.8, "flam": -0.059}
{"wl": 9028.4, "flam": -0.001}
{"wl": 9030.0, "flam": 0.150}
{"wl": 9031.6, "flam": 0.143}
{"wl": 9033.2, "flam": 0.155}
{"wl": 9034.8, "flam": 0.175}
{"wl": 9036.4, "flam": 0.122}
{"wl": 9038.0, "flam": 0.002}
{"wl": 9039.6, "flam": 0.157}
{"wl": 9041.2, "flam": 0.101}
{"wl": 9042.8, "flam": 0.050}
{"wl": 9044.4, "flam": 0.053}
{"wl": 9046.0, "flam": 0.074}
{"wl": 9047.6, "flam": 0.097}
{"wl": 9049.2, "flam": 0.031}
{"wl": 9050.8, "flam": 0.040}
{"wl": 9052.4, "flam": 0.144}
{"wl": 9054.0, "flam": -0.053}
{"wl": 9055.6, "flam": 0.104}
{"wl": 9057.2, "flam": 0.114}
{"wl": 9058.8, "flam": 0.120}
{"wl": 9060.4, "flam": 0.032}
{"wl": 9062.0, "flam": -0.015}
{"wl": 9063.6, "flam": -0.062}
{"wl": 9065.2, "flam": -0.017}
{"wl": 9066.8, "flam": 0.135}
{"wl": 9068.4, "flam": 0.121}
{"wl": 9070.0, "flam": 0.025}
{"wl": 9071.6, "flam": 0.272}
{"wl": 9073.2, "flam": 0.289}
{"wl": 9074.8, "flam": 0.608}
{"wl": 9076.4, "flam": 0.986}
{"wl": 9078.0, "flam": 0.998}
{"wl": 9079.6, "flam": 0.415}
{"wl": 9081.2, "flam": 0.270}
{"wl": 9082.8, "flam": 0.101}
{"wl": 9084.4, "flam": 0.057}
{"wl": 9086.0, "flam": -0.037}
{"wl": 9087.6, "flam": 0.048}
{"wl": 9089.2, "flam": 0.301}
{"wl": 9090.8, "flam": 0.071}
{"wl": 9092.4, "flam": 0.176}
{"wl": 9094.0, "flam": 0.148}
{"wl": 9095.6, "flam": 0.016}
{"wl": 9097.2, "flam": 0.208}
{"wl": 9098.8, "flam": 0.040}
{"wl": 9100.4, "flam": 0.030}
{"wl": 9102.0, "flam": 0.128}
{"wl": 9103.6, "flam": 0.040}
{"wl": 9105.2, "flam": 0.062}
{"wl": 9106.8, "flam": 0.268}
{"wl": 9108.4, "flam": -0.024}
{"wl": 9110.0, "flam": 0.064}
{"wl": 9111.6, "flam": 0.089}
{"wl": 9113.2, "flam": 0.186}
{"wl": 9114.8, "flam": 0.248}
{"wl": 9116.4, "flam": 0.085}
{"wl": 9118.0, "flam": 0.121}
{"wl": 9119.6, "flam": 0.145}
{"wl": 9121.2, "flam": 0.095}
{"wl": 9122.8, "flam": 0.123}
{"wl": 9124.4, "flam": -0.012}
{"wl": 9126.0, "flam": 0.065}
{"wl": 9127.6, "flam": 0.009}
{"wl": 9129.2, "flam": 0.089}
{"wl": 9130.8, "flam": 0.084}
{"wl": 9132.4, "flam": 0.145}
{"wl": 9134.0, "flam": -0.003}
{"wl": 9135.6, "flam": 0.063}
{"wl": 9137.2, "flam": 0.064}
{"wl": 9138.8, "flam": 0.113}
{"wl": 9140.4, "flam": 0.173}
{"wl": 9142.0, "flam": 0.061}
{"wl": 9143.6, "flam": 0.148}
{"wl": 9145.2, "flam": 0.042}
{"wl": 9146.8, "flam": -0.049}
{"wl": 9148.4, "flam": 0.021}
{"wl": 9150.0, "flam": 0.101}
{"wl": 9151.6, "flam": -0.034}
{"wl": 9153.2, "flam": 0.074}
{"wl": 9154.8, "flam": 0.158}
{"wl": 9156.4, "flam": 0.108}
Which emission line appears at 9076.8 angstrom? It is H-beta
